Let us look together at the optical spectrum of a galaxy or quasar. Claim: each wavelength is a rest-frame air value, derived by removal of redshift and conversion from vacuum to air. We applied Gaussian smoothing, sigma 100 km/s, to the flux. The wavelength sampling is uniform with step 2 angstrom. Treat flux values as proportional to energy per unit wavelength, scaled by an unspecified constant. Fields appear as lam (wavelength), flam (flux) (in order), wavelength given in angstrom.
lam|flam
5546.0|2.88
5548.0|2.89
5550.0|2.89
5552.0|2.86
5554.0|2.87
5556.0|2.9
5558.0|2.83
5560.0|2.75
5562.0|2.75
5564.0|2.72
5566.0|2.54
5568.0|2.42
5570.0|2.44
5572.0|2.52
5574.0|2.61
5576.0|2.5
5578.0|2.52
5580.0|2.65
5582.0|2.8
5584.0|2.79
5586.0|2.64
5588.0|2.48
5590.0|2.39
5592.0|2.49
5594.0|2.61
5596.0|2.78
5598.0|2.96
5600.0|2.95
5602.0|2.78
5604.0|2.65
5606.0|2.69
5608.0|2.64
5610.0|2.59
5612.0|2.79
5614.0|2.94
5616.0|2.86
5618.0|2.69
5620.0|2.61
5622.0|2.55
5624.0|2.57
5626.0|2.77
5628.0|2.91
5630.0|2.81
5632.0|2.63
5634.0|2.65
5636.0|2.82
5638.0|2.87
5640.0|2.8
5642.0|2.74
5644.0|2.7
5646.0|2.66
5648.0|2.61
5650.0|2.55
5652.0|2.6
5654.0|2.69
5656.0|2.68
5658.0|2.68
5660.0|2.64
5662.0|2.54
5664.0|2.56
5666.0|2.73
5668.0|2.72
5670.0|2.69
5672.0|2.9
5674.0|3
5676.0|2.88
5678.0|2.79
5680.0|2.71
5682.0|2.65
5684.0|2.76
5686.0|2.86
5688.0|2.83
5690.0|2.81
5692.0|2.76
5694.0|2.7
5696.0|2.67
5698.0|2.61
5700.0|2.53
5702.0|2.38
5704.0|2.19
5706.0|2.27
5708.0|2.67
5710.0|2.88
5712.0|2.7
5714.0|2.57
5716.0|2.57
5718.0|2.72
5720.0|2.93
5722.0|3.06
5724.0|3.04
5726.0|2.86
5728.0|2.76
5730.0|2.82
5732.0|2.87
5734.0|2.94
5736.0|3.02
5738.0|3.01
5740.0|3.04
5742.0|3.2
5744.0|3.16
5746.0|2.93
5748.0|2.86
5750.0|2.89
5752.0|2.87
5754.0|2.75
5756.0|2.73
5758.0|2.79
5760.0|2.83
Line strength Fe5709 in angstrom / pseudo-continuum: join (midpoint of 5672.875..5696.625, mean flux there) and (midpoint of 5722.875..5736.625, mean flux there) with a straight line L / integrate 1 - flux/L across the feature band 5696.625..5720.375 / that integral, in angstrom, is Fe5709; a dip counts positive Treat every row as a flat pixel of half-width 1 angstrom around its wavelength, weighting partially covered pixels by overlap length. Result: 2.3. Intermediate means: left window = 2.79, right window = 2.9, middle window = 2.58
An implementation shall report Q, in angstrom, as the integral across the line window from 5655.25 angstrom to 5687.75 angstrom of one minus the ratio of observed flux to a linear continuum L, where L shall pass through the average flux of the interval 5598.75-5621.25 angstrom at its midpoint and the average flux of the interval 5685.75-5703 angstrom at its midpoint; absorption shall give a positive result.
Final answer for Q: -0.5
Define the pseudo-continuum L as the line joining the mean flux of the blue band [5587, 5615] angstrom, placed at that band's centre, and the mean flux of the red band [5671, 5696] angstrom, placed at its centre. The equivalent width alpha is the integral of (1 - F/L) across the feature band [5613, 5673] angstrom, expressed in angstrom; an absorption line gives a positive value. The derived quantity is 0.9 angstrom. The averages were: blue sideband 2.7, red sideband 2.8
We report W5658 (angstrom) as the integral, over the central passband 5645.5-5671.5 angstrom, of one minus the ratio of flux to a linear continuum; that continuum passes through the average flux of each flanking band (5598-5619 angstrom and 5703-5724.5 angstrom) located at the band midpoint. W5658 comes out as 0.8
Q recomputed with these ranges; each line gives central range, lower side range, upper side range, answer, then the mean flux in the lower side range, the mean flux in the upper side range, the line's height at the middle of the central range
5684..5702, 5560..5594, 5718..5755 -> 0.9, 2.58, 2.94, 2.84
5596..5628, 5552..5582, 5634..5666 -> -0.9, 2.66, 2.68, 2.67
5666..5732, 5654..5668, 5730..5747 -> 2.2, 2.65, 3.01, 2.83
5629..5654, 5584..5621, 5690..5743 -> 0.2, 2.7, 2.76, 2.72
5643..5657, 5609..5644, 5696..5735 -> 0.5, 2.74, 2.7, 2.73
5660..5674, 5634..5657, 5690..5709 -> -0.4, 2.7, 2.55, 2.64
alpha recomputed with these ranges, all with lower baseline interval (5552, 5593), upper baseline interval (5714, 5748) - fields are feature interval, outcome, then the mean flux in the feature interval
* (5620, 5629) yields 0.1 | 2.69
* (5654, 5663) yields 0.5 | 2.64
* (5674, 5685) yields 0.2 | 2.78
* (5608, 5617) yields -0.2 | 2.78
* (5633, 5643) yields -0.1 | 2.78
